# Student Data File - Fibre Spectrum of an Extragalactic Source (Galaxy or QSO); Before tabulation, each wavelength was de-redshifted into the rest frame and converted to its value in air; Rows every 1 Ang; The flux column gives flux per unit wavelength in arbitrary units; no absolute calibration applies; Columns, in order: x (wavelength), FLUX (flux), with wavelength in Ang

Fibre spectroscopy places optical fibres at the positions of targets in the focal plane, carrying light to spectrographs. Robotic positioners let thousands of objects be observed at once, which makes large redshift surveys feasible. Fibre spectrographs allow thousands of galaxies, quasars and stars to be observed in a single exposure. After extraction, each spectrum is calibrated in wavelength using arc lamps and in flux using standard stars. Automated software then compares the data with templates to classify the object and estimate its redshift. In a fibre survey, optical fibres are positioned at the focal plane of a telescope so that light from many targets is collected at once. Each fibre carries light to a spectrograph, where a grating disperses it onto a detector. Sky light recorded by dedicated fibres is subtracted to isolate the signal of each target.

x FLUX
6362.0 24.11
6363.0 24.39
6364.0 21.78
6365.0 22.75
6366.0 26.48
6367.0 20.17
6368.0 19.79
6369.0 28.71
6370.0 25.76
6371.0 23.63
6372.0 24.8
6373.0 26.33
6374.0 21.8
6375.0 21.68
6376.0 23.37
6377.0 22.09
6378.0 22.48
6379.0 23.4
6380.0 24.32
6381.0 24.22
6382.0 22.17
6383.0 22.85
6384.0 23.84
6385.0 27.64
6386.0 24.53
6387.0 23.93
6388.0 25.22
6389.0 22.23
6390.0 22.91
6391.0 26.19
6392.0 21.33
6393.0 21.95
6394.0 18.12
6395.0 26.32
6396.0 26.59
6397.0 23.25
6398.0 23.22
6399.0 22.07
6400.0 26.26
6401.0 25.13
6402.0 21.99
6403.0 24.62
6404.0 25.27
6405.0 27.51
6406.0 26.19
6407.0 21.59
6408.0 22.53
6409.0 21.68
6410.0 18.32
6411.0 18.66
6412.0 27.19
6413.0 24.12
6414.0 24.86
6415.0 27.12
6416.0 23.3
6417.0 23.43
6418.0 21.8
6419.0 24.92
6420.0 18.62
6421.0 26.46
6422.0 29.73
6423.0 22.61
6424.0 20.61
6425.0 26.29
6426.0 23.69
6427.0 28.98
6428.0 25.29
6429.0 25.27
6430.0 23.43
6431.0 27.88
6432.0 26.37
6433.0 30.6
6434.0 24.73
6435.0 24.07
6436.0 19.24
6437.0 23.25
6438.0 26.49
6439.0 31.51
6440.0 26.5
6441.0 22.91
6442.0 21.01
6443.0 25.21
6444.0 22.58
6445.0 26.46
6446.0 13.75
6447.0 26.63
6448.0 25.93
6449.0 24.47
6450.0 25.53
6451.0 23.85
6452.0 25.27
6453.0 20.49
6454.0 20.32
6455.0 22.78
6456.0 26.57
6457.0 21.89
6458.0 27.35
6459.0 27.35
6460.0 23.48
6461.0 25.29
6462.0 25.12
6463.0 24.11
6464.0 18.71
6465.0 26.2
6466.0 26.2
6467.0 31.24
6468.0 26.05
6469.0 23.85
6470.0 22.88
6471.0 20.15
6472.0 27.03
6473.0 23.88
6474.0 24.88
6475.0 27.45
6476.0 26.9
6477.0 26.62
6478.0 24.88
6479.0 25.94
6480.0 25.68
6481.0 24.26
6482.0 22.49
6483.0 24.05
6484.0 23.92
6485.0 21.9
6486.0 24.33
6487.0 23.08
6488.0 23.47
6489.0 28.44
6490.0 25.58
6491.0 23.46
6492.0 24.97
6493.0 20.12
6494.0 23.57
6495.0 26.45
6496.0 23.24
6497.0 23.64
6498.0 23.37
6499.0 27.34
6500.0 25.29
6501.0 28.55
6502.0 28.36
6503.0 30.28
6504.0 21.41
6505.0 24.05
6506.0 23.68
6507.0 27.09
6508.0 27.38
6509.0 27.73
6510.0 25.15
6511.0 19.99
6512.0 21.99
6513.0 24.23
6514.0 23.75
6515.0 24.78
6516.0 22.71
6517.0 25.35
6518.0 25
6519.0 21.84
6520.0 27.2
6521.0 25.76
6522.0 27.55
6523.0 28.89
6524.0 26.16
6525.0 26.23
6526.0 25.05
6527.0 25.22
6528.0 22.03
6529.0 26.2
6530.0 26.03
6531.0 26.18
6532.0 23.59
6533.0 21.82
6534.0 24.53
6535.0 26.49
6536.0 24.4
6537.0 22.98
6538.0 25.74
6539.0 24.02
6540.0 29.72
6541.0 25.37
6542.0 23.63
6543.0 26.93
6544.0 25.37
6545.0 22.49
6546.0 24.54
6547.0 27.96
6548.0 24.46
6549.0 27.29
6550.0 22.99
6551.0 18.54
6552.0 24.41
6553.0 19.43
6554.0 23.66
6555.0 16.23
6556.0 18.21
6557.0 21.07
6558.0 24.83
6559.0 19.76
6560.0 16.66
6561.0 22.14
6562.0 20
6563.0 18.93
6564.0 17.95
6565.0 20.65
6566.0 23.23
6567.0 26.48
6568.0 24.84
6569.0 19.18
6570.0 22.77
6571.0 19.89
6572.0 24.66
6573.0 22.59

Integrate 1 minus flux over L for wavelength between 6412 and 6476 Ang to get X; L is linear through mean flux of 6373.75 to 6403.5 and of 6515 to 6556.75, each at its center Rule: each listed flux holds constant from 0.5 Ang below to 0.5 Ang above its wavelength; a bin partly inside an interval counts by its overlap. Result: -1.98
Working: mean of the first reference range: 23.5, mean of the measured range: 24.6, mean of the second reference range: 24.4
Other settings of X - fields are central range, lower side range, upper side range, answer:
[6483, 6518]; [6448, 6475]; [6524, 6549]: 0.22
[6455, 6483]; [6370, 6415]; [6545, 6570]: -2.67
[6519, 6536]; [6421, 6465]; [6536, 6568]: -1.61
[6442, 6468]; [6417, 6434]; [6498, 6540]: 0.92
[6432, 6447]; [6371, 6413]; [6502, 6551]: -0.15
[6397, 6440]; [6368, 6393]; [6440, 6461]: -1.15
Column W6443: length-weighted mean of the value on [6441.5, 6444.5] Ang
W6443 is 22.9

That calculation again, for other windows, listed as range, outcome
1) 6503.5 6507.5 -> 24.1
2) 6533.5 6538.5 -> 24.8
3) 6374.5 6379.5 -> 22.6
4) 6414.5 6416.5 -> 25.2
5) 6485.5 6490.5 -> 25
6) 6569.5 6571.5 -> 21.3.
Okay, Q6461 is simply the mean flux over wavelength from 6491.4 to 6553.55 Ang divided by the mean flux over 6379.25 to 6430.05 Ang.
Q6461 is 1.04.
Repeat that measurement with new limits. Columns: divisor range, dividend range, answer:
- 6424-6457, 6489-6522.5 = 1.02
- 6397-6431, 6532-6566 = 0.95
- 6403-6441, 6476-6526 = 1.01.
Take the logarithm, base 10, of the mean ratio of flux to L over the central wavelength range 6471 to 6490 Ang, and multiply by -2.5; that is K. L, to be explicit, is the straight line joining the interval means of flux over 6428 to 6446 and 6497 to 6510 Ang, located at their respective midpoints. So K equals 0.03 mag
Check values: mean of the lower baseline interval 24.8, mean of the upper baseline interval 26.1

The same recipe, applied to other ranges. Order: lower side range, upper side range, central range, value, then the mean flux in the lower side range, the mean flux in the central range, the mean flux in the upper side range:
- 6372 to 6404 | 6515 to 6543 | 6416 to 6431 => -0.02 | 23.7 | 24.4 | 25.2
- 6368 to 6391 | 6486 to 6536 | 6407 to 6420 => 0.06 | 24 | 22.9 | 25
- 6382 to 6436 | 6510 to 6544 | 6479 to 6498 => 0.03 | 24.1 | 24.1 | 24.9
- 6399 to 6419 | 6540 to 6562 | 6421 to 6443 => -0.08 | 23.8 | 25.3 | 22.8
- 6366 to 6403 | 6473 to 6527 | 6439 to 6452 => 0.01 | 23.7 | 24.1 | 25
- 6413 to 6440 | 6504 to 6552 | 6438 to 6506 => 0.01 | 25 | 24.6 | 24.9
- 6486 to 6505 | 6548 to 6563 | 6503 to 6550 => -0.09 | 25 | 25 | 21.1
